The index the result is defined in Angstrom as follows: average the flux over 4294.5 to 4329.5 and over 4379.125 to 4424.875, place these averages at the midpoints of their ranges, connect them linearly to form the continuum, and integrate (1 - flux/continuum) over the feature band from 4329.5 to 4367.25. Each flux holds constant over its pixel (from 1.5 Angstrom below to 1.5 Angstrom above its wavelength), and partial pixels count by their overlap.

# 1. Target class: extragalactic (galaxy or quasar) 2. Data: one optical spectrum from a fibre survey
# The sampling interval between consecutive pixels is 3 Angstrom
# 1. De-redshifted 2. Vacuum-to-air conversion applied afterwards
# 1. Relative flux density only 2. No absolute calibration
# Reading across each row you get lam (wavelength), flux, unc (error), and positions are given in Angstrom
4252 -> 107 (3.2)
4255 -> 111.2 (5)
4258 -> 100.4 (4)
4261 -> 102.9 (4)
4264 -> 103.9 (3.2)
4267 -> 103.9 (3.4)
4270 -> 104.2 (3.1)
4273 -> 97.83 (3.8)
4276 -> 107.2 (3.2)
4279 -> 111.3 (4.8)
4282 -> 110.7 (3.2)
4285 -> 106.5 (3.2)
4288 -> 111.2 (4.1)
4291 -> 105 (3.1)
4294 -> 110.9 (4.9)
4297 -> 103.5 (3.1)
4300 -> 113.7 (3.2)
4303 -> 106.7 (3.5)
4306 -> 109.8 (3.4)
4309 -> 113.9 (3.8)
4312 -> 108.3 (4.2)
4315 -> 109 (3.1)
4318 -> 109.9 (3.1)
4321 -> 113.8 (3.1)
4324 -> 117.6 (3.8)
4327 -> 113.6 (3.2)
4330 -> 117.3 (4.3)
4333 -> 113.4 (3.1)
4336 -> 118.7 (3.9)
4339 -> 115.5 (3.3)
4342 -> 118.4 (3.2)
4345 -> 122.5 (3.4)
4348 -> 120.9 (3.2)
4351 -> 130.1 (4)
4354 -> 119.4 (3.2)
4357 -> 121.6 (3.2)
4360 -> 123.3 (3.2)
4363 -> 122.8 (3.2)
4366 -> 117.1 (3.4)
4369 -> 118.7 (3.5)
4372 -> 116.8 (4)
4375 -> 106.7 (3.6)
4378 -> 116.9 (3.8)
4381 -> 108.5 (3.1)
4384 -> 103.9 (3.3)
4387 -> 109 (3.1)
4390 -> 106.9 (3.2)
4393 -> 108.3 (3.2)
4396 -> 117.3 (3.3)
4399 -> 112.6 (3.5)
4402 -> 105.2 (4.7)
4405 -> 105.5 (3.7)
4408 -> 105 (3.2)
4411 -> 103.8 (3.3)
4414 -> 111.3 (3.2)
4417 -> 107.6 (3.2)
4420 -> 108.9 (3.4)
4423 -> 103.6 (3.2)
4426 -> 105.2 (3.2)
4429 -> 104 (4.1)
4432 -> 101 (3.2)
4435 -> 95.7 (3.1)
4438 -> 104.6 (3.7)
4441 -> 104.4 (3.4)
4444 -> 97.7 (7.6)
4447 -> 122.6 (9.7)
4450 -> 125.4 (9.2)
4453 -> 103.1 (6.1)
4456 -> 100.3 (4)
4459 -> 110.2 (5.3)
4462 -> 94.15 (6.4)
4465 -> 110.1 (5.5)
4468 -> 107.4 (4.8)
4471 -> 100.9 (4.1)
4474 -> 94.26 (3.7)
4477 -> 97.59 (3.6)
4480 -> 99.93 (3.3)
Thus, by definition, -3.6 Angstrom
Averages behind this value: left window 111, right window 108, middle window 120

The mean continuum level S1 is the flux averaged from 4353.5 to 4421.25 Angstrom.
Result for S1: 112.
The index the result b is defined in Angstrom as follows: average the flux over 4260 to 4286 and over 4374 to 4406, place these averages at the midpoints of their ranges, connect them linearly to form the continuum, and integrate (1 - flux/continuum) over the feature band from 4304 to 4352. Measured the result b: -3.7 Angstrom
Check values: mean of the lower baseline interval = 105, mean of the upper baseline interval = 109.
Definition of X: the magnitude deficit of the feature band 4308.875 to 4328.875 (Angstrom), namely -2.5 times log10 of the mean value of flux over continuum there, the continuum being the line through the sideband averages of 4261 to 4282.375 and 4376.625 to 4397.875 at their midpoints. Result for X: -0.05 mag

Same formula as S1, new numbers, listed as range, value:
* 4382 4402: 109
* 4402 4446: 104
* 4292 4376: 115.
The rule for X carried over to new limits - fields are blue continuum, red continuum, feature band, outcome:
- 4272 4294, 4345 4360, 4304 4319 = 0.037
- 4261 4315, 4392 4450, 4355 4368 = -0.132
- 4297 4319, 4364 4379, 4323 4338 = -0.041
